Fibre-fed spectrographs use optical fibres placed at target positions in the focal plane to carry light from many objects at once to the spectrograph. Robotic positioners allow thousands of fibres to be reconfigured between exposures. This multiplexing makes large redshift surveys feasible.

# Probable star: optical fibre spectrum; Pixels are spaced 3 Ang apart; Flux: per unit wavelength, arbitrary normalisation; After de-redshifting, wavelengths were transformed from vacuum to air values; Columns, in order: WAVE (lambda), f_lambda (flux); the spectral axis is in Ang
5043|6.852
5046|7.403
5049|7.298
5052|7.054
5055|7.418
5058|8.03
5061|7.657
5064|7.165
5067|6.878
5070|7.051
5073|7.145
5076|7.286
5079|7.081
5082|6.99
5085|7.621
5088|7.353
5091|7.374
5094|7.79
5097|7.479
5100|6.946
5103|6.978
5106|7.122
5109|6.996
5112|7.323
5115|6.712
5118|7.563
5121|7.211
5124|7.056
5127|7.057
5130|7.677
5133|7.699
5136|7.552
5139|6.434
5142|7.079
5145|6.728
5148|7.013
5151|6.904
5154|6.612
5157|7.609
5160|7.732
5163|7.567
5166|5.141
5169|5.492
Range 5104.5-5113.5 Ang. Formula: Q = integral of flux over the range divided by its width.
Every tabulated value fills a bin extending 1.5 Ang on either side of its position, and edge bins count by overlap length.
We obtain 7.15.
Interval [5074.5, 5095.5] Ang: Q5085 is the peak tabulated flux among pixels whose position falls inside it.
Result 7.79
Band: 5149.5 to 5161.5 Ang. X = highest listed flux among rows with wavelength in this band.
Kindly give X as 7.732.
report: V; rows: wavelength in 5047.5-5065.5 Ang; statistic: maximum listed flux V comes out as 8.03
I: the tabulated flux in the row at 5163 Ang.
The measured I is 7.567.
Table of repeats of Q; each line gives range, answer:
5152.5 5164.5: 7.38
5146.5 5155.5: 6.84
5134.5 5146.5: 6.95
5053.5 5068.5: 7.43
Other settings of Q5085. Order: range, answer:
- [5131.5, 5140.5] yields 7.699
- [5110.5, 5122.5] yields 7.563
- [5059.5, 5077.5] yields 7.657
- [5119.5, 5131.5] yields 7.677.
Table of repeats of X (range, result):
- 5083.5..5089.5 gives 7.621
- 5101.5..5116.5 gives 7.323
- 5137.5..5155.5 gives 7.079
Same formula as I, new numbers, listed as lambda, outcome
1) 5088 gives 7.353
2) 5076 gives 7.286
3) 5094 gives 7.79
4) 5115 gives 6.712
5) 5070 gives 7.051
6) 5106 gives 7.122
